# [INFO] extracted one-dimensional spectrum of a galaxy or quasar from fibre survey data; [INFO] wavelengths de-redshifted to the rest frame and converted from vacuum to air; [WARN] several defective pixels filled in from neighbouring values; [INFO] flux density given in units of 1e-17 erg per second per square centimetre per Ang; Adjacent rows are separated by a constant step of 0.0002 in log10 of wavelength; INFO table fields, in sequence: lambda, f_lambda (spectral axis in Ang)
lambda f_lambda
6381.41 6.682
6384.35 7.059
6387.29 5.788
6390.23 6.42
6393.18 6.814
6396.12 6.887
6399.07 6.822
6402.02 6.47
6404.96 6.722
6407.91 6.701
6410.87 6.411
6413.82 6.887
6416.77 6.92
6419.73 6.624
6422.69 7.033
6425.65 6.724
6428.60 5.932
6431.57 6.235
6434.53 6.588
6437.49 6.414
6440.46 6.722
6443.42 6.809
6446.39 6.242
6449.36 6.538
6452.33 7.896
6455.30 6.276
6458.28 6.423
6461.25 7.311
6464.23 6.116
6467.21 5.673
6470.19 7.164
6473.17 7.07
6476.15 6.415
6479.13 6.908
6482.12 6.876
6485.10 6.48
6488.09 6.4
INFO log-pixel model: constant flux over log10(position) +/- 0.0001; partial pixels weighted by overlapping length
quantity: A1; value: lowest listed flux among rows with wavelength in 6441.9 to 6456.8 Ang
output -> 6.242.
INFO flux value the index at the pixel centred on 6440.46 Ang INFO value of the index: 6.722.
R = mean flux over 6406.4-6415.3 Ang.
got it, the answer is 6.67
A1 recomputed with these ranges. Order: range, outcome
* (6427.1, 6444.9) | 5.932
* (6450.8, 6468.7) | 5.673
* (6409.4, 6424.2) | 6.411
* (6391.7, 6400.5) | 6.814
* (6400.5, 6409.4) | 6.47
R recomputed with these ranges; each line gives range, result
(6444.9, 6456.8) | 6.73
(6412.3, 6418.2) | 6.91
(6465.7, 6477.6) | 6.58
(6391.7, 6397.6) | 6.84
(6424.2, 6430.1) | 6.33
